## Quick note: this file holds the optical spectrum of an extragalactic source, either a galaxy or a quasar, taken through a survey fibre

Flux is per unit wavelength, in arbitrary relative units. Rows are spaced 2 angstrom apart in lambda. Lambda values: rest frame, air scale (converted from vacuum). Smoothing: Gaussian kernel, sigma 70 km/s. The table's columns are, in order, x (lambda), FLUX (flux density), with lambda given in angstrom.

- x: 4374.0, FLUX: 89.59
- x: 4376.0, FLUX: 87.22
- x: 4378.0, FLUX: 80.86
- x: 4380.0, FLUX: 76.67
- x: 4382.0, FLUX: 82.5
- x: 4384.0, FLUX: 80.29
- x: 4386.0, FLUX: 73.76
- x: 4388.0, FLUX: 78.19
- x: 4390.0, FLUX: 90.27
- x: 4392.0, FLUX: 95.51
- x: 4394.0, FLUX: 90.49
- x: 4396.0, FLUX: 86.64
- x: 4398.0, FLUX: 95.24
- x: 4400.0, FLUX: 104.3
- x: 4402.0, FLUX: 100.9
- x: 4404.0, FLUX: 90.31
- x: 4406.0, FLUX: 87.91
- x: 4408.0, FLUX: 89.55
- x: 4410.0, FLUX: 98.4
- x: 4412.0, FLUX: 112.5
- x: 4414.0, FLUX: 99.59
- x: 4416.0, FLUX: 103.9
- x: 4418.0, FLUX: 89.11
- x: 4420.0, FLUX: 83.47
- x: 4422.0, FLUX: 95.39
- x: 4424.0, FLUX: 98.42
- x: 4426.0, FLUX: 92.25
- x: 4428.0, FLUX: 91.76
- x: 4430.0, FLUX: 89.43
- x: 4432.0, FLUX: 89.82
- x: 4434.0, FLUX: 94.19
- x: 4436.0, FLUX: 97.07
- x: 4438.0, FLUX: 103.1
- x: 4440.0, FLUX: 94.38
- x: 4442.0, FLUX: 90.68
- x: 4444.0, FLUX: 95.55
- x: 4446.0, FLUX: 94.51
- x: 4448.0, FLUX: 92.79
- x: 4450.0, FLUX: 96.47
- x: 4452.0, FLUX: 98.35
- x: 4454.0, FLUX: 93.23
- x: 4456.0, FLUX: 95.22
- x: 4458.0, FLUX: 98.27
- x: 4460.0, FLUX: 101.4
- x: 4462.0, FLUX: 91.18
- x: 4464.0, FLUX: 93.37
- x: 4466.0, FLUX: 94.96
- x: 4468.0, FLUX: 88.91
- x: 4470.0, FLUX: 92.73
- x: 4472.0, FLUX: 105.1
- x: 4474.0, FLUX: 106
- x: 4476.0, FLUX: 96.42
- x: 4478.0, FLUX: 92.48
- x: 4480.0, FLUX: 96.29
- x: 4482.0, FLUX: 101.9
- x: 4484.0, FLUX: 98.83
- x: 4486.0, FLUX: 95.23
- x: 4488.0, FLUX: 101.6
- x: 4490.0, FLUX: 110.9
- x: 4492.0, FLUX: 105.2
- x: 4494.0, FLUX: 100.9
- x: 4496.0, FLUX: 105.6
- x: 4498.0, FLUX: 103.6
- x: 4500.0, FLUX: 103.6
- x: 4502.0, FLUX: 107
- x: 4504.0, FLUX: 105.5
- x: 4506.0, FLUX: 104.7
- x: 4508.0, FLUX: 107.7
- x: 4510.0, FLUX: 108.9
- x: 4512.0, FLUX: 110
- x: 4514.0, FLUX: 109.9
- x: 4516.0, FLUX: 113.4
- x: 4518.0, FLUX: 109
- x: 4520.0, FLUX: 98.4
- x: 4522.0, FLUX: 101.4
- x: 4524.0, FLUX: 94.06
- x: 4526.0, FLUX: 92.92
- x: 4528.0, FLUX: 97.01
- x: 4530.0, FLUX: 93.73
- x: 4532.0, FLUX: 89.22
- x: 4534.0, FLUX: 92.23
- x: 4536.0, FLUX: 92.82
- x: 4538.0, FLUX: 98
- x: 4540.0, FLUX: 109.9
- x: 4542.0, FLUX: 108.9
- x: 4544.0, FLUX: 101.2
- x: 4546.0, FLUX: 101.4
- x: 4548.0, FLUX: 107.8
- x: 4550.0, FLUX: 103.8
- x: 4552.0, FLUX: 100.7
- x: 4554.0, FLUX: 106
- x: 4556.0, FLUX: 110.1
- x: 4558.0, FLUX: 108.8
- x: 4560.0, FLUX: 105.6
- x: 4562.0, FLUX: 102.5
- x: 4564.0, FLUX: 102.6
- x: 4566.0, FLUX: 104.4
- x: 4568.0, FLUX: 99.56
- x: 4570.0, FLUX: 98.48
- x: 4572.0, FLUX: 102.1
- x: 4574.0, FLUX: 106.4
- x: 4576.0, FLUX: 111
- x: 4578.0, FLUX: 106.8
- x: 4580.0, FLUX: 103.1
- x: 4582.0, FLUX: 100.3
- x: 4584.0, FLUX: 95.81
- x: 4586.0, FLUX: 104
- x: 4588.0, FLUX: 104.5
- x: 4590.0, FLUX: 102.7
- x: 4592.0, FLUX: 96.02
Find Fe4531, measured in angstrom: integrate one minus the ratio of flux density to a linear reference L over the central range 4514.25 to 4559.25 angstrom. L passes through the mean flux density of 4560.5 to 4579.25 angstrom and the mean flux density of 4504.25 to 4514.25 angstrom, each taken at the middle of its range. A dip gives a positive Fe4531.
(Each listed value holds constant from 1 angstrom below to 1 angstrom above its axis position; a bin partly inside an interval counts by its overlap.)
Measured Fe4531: 1.9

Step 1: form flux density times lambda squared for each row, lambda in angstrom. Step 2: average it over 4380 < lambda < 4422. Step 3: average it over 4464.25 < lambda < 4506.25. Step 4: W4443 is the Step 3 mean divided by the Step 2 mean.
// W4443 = 1.1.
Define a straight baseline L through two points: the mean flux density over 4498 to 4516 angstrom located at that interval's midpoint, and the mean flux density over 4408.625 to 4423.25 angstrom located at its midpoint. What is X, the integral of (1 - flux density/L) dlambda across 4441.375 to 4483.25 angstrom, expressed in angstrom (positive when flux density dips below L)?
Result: 2.6 angstrom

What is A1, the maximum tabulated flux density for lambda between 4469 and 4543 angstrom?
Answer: 113.4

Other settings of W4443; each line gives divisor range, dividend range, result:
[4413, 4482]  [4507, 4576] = 1.12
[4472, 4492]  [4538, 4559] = 1.08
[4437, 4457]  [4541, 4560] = 1.16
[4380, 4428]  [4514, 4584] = 1.19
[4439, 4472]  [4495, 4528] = 1.13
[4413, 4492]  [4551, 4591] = 1.14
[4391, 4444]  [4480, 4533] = 1.13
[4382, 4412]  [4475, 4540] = 1.17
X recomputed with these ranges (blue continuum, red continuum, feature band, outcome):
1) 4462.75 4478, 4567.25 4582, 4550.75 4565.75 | -0.4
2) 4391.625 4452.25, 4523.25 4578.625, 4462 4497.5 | -0.4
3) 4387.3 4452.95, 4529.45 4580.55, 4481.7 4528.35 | -2.0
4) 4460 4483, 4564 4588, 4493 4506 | -0.8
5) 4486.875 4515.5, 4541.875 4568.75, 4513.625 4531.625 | 0.9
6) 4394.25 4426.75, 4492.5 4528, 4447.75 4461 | 0.3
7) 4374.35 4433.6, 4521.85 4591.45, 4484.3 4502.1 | -1.1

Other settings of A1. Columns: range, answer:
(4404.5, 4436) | 112.5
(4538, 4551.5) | 109.9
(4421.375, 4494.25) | 110.9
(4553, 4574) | 110.1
